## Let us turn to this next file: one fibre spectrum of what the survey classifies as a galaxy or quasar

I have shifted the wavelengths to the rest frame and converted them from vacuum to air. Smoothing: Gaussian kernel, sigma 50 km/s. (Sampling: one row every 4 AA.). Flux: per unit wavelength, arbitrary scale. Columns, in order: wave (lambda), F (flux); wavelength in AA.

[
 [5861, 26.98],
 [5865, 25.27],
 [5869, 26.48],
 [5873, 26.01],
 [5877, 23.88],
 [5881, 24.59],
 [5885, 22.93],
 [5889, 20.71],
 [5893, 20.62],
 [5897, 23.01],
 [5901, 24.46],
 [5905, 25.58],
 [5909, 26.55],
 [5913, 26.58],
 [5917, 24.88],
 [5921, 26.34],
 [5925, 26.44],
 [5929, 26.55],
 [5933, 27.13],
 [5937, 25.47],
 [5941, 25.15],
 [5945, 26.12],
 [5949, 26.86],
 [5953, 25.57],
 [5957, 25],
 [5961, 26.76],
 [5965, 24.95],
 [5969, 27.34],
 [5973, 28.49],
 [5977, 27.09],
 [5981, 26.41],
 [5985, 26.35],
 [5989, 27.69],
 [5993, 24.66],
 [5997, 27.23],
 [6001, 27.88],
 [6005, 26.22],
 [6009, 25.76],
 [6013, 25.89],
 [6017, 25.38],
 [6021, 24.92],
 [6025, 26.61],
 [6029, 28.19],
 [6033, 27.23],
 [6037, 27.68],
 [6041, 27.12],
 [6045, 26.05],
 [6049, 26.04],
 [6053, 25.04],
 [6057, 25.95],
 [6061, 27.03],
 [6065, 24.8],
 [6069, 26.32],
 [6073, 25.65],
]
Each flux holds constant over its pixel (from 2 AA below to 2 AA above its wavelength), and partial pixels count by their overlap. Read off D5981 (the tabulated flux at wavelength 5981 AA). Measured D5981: 26.41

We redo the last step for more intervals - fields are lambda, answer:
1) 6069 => 26.32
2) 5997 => 27.23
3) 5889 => 20.71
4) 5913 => 26.58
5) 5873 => 26.01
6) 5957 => 25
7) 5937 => 25.47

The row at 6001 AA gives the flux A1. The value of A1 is 27.88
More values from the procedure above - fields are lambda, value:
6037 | 27.68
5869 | 26.48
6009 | 25.76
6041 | 27.12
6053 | 25.04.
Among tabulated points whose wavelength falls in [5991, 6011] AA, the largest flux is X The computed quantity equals 27.88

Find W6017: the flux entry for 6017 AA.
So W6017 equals 25.38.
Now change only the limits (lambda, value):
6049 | 26.04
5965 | 24.95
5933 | 27.13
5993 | 24.66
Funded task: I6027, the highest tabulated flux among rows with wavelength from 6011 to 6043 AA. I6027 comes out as 28.19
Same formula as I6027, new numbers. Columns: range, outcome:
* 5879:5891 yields 24.59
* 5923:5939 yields 27.13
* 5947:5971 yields 27.34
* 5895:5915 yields 26.58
